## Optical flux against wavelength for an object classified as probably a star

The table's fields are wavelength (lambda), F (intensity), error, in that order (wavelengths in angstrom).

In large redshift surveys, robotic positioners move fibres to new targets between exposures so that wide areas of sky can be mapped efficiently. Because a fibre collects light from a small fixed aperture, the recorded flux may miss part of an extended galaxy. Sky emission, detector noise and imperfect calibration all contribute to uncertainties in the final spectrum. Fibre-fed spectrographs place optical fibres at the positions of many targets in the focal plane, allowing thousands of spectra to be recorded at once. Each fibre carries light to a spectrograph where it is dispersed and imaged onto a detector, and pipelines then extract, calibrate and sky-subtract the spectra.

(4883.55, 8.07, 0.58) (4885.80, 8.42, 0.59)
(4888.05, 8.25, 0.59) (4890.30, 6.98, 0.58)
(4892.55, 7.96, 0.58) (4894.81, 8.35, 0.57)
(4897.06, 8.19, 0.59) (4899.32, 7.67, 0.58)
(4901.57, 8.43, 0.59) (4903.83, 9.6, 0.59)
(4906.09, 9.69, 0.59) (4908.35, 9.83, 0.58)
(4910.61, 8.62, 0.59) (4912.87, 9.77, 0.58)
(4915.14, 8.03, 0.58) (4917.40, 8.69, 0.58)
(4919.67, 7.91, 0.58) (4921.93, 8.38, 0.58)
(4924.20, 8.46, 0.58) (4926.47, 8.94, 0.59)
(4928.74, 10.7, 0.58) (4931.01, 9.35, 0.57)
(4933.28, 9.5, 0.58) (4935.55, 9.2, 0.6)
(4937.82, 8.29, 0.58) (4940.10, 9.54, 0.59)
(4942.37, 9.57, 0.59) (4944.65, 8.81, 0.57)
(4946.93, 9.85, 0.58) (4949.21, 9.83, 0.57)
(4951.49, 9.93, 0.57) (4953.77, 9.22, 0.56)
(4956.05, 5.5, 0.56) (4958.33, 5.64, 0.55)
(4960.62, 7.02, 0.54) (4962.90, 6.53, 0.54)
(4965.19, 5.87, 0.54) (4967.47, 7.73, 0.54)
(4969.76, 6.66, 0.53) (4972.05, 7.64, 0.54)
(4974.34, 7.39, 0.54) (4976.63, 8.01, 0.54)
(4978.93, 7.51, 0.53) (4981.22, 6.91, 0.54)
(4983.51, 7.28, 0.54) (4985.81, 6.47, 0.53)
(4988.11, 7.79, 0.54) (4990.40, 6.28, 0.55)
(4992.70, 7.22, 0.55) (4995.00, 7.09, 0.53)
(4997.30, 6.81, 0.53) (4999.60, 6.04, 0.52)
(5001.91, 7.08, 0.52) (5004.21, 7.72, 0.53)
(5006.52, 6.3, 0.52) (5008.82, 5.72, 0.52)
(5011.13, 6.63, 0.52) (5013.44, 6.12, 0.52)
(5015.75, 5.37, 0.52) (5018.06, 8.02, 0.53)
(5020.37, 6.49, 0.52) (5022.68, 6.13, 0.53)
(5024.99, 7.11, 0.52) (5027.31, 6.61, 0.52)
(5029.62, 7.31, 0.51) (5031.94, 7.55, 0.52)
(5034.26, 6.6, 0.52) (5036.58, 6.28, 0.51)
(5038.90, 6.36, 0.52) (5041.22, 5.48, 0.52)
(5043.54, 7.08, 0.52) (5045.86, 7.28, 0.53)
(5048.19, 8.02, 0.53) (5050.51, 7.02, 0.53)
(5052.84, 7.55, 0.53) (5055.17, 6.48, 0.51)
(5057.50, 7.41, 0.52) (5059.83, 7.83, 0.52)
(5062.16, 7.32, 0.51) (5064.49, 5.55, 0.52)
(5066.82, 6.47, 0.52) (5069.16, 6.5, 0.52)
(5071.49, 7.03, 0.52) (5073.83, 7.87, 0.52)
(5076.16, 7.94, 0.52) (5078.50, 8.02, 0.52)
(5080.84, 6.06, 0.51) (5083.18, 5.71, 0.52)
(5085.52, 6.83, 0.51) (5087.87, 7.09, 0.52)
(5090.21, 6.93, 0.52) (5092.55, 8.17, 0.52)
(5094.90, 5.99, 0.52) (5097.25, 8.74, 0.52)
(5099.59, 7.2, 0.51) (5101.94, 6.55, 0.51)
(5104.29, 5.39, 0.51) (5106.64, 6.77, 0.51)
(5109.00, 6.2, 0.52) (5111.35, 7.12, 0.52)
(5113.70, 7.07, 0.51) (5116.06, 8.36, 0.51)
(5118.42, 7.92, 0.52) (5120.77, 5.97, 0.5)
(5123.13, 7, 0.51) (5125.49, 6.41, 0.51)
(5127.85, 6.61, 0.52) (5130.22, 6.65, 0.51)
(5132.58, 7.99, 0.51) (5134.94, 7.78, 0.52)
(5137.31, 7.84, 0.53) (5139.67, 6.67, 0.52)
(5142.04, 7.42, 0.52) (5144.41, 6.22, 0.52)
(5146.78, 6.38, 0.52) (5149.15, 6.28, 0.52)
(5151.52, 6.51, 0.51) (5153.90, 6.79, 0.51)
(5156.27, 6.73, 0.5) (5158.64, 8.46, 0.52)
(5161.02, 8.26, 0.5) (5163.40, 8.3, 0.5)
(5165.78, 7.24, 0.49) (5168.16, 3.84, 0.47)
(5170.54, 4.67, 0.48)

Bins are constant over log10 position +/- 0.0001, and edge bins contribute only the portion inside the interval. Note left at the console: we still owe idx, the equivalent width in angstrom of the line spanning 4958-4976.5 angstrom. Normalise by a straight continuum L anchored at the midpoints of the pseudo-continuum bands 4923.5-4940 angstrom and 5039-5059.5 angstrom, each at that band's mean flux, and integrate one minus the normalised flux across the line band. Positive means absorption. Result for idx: 3.55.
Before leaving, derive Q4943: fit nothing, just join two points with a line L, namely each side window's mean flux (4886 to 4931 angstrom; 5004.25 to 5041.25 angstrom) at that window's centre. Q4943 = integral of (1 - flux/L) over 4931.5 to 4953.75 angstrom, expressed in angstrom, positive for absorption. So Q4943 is -3.7 angstrom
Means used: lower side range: 8.67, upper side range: 6.57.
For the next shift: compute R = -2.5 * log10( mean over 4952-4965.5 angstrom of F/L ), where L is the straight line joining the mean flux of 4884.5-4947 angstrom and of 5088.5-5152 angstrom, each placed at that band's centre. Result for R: 0.23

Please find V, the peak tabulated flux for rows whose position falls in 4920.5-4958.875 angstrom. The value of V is 10.7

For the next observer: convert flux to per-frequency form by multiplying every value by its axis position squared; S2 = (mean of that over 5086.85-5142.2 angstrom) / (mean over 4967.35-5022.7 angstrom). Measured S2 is 1.08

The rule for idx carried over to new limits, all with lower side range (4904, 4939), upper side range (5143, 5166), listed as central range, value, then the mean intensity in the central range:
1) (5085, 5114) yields 2.47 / 6.92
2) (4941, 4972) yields 3.18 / 7.86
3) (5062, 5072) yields 1.75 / 6.47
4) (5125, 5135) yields 0.35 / 7.06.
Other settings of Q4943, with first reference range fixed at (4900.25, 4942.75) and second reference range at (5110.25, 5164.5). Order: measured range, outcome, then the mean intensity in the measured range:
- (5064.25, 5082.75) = 1.85 angstrom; 6.95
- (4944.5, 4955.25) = -0.79 angstrom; 9.47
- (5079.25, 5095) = 1.73 angstrom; 6.76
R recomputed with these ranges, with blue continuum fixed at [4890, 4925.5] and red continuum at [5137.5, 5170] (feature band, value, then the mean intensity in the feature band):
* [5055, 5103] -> 0.05 mag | 7.05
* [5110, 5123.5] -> -0.02 mag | 7.24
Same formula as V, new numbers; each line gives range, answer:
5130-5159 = 8.46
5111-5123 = 8.36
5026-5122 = 8.74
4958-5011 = 8.01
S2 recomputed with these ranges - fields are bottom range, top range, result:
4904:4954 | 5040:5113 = 0.80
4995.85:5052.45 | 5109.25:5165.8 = 1.11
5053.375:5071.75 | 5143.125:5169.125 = 1.04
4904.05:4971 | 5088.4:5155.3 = 0.88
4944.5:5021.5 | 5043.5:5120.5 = 1.03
